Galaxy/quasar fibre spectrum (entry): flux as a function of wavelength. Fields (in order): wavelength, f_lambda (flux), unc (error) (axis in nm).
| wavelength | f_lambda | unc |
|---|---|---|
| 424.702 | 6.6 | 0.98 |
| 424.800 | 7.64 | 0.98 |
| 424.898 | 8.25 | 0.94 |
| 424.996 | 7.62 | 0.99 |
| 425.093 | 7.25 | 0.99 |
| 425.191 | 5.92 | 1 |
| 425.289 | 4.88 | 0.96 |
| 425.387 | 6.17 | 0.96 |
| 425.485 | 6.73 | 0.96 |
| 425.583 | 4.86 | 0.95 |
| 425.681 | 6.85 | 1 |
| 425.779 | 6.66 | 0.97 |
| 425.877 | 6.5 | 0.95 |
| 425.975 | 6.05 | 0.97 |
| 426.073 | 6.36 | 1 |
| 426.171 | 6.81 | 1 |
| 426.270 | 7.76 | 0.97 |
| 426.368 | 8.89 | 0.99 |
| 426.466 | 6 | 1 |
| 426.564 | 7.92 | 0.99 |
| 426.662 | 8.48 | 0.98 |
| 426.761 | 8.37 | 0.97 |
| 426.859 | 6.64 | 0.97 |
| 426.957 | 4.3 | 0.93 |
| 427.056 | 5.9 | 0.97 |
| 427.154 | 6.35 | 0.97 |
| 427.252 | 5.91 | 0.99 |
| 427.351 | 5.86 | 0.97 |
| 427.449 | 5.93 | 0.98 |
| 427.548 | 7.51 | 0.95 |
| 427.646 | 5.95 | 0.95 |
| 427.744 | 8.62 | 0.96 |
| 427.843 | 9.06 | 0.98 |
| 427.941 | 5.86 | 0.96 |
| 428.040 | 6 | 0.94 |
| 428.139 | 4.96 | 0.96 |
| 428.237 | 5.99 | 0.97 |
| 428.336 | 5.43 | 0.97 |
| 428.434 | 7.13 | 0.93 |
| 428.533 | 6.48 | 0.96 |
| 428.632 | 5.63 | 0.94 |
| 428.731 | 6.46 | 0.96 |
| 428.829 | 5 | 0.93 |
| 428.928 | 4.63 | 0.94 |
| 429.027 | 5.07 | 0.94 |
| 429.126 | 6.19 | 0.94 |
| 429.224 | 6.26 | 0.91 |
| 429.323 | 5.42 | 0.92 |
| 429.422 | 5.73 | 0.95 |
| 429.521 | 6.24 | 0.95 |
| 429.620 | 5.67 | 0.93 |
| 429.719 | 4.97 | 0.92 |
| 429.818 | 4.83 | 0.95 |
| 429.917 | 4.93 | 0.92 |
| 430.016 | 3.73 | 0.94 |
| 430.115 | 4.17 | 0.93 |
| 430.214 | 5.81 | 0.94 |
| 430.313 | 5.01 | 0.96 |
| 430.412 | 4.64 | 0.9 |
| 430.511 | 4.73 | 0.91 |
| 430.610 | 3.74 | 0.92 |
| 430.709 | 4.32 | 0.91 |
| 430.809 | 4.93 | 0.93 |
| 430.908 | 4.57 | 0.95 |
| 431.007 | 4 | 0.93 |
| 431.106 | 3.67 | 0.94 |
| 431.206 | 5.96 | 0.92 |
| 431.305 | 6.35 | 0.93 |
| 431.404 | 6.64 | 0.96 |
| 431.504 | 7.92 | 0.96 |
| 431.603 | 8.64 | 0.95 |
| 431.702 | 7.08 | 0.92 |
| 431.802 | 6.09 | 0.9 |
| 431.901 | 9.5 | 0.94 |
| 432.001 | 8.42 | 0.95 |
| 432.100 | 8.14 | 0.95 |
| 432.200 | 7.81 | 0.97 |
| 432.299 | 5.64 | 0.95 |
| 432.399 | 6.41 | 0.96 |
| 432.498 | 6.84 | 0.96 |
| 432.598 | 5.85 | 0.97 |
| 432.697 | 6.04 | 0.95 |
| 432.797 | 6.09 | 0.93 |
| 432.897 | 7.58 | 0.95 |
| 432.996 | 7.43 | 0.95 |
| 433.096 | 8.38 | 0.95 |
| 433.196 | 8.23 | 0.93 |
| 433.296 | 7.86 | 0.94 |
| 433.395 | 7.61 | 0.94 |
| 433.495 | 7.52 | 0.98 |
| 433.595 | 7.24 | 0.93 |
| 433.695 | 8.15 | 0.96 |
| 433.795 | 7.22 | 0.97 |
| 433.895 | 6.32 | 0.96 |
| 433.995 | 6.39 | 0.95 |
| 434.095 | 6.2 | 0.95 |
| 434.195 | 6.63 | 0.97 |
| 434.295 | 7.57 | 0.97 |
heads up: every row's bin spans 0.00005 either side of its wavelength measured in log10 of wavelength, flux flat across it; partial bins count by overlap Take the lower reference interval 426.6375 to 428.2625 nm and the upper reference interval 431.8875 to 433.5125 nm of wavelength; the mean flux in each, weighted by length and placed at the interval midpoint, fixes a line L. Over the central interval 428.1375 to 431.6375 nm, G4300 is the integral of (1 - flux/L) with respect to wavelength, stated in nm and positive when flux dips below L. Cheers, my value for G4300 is 0.75 nm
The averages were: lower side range 6.55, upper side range 7.32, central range 5.43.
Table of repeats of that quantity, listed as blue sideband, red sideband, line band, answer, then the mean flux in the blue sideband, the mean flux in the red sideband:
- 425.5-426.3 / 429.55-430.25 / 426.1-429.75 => -0.45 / 6.46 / 4.89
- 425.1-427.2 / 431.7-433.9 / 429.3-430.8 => 0.45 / 6.6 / 7.3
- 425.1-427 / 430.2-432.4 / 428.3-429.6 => 0.11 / 6.66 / 6.09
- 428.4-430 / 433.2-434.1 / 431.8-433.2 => -0.08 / 5.61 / 7.27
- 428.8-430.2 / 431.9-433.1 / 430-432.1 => 0.15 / 5.22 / 7.11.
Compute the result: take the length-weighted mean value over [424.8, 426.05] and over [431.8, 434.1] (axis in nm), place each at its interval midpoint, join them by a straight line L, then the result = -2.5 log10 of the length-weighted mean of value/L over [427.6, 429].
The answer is 0.10 mag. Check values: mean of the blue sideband 6.52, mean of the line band 6.21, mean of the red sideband 7.25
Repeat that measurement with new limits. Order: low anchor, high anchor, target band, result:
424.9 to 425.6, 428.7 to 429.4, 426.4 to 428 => -0.14 mag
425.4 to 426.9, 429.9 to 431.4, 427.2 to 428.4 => -0.05 mag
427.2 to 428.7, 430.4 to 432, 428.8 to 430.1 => 0.18 mag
